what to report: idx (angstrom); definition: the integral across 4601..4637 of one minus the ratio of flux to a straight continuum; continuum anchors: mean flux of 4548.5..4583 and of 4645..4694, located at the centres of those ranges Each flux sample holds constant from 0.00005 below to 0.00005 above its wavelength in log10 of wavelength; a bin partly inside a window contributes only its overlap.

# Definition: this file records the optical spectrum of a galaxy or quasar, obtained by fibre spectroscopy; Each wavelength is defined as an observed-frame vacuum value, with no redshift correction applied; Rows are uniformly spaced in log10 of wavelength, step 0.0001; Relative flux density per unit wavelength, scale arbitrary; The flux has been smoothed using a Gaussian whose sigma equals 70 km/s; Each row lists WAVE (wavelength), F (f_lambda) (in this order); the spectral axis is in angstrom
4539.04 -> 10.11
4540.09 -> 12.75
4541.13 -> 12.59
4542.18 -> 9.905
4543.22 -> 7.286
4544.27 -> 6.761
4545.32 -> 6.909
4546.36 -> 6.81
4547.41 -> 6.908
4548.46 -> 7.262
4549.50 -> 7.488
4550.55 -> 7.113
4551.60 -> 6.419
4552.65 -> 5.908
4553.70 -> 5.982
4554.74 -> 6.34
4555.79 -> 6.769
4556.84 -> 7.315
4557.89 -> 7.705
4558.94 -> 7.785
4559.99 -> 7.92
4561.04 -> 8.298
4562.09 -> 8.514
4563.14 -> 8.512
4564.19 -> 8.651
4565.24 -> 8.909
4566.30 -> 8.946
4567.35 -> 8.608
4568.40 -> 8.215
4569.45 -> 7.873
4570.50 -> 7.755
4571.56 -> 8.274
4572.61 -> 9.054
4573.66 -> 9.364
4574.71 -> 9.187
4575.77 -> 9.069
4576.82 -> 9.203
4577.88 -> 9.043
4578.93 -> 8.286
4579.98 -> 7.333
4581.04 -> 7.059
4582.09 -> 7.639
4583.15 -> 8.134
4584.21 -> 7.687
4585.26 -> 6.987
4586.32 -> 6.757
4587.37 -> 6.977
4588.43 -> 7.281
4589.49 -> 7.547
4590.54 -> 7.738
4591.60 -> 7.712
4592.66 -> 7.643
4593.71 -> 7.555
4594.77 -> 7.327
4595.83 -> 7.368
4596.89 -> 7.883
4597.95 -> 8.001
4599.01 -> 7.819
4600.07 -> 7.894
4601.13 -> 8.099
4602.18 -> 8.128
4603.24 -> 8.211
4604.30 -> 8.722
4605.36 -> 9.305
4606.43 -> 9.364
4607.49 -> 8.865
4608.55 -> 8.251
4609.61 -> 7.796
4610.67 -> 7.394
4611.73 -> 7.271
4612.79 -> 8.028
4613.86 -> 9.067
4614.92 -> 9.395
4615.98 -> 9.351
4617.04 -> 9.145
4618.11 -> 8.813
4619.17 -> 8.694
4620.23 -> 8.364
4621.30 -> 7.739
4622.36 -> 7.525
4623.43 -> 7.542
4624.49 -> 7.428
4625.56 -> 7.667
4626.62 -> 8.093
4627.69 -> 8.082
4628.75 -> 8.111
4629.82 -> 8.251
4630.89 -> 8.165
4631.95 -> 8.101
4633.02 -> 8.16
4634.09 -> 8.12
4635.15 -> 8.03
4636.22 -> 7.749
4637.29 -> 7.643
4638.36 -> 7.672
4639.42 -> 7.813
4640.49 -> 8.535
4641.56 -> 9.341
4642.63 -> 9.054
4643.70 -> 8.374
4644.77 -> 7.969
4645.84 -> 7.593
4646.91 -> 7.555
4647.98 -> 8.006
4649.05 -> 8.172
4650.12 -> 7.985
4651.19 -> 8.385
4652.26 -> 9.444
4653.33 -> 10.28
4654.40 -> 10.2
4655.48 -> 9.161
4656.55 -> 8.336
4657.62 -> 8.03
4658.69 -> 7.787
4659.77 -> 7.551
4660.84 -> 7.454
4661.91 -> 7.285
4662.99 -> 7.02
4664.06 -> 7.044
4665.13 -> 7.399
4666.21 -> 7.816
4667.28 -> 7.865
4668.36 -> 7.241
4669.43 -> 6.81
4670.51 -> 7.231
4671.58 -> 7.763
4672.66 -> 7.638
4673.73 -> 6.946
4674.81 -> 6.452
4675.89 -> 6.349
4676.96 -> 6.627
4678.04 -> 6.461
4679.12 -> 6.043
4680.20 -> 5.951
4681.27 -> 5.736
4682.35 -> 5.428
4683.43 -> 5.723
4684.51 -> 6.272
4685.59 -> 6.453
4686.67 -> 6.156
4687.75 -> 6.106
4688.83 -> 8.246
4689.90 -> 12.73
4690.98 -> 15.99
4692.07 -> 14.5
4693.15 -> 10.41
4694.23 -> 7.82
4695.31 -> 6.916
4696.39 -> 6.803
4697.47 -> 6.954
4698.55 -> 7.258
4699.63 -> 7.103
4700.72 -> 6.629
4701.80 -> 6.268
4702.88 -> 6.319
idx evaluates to -1.5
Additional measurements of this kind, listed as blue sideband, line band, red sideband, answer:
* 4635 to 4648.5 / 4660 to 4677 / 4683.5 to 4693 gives 3.15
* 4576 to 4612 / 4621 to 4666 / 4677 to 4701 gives -1.41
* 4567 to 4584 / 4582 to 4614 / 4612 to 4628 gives 1.77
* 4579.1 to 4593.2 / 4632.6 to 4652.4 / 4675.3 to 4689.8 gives -3.71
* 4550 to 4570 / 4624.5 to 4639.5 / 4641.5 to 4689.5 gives -0.84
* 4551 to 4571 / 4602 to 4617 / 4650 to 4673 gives -1.33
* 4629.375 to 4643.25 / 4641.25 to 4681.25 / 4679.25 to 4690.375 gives -1.06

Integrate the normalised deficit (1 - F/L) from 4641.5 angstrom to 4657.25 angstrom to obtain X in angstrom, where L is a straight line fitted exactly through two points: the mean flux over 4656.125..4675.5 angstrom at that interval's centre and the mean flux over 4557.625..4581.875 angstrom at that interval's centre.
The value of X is -2.2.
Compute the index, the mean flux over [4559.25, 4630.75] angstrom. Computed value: 8.16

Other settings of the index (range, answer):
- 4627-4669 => 8.12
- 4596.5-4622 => 8.4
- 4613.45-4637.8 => 8.22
